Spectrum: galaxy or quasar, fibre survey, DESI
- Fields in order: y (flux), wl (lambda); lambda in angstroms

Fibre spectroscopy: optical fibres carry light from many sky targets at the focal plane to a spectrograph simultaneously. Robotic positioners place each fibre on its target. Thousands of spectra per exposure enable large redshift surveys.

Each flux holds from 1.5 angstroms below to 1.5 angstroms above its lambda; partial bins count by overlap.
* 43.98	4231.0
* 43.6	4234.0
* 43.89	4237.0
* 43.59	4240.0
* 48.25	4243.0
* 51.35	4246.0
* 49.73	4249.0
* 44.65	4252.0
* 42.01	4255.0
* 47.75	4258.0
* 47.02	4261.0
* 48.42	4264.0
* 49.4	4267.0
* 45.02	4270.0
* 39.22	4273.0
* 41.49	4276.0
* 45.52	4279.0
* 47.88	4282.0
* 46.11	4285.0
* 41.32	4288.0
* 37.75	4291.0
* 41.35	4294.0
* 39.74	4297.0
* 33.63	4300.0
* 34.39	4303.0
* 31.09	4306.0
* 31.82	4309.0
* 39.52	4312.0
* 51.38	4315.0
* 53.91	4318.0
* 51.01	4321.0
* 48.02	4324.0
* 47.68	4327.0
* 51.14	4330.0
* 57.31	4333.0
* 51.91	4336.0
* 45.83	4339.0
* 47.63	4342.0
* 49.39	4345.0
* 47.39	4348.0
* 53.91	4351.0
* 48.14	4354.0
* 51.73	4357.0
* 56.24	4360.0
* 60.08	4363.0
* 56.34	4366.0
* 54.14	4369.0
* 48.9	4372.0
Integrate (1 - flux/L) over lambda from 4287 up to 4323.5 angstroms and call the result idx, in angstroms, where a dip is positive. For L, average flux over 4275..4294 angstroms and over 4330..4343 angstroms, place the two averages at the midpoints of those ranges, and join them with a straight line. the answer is 4.4 angstroms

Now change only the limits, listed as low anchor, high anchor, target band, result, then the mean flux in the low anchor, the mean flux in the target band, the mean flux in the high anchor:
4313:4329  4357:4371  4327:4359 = 1.6 angstroms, 50.1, 50.4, 55.9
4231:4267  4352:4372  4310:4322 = 0.7 angstroms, 46.4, 48.2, 54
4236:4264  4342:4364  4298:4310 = 4.0 angstroms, 46.6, 33.1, 51.9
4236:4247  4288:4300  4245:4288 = -2.8 angstroms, 46.7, 45.9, 39.1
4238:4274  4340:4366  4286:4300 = 2.6 angstroms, 46.4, 39.6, 52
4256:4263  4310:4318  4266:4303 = 3.7 angstroms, 47.1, 42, 46.2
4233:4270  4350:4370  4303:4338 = 3.7 angstroms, 46.6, 46.3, 54.4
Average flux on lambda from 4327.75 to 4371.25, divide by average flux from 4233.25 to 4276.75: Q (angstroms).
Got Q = 1.14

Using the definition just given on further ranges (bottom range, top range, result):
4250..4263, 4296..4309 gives 0.75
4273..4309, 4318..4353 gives 1.27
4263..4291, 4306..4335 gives 1.06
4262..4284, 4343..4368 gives 1.17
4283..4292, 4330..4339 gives 1.24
